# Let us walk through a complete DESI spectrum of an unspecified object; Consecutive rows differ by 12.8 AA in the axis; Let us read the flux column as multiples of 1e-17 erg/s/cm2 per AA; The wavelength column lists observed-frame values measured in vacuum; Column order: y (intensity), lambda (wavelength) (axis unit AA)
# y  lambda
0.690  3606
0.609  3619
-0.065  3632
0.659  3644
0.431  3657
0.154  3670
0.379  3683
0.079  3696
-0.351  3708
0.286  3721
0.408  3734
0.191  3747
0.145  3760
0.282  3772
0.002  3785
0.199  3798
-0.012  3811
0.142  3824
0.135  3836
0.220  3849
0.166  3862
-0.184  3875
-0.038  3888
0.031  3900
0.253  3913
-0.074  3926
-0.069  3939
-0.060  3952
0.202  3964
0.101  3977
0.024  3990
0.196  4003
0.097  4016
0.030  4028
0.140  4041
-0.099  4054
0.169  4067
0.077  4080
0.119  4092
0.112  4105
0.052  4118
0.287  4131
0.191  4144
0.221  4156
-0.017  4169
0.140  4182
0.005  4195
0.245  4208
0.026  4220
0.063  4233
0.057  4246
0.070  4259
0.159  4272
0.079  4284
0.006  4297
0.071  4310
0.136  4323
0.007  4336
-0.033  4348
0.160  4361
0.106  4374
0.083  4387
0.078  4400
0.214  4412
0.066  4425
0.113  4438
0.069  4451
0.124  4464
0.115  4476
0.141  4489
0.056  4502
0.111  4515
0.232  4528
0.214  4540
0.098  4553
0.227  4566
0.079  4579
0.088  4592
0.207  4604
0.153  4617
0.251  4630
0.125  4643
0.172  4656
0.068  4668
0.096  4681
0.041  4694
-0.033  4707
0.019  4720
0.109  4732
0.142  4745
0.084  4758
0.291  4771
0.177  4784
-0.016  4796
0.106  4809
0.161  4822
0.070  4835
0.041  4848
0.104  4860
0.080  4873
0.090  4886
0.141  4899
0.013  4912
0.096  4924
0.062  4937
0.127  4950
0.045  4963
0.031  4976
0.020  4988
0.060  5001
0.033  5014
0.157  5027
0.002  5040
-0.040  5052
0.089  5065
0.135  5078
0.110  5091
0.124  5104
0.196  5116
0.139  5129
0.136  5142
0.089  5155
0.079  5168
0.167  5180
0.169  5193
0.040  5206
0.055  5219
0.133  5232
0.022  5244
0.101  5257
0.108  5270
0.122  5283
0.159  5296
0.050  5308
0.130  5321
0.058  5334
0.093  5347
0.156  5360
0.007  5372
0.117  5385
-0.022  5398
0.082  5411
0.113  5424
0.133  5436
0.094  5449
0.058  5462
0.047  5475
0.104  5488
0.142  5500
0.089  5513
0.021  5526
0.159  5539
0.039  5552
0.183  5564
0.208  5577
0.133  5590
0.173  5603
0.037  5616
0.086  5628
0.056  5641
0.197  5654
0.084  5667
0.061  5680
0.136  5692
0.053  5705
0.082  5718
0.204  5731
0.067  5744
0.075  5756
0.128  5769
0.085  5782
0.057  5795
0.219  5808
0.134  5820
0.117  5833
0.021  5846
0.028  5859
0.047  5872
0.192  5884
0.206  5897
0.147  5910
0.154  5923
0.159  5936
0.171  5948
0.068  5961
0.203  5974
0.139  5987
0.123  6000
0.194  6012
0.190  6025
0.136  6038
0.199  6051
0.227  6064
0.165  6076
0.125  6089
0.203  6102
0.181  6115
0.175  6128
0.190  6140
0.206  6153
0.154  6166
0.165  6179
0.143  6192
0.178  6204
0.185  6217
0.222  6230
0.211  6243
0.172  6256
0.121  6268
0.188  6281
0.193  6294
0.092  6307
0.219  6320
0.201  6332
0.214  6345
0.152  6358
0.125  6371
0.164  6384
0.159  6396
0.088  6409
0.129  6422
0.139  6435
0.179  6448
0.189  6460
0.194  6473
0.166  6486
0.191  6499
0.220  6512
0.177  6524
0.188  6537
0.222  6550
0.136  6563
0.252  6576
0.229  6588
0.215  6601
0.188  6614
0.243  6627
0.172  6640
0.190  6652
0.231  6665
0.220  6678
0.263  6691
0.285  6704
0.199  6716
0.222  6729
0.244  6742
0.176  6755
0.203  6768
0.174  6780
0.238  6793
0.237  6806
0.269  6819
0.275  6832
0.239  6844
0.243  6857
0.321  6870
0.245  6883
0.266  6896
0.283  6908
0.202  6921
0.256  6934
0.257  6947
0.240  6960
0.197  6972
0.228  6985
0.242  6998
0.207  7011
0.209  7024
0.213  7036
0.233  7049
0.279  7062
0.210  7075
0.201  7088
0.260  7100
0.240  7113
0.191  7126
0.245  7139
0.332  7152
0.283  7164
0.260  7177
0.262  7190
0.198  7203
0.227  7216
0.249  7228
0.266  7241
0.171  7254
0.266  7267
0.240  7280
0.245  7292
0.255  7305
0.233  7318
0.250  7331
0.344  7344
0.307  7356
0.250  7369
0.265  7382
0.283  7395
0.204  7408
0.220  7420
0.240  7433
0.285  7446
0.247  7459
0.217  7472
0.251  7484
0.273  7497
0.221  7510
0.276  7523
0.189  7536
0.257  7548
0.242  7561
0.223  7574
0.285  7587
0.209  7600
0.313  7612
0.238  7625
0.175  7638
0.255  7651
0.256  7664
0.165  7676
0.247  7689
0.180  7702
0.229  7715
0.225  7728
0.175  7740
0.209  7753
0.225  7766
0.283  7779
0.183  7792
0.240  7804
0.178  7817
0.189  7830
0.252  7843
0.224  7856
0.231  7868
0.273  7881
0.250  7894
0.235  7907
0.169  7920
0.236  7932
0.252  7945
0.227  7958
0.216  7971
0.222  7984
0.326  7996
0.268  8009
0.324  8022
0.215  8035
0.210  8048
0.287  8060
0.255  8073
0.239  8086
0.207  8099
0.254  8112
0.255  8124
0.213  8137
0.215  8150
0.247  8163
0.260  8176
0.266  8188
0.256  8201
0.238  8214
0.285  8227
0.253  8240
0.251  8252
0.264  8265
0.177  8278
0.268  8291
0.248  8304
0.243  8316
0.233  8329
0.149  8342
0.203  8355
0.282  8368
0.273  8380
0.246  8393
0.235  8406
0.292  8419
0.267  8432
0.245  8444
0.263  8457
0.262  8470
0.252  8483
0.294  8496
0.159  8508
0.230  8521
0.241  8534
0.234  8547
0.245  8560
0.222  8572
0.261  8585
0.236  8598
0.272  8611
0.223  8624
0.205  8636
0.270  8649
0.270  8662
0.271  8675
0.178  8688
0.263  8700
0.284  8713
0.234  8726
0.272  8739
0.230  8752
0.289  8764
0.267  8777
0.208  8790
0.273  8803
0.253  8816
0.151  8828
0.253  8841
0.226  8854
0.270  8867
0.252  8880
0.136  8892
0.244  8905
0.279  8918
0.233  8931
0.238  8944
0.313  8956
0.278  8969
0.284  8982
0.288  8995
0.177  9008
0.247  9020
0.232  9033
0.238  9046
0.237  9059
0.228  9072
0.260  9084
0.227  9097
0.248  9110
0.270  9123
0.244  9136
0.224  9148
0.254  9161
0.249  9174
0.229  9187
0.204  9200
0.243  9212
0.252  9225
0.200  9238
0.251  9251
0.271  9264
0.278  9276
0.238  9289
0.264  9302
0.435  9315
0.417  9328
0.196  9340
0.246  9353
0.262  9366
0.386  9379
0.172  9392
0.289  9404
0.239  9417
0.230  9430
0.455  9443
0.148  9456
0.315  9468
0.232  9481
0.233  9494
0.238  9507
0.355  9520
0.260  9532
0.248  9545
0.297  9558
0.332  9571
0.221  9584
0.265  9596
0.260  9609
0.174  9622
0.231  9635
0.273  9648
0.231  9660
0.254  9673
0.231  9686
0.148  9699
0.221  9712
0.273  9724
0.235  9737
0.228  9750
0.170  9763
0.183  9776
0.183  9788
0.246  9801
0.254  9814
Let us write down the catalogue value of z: 0.491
